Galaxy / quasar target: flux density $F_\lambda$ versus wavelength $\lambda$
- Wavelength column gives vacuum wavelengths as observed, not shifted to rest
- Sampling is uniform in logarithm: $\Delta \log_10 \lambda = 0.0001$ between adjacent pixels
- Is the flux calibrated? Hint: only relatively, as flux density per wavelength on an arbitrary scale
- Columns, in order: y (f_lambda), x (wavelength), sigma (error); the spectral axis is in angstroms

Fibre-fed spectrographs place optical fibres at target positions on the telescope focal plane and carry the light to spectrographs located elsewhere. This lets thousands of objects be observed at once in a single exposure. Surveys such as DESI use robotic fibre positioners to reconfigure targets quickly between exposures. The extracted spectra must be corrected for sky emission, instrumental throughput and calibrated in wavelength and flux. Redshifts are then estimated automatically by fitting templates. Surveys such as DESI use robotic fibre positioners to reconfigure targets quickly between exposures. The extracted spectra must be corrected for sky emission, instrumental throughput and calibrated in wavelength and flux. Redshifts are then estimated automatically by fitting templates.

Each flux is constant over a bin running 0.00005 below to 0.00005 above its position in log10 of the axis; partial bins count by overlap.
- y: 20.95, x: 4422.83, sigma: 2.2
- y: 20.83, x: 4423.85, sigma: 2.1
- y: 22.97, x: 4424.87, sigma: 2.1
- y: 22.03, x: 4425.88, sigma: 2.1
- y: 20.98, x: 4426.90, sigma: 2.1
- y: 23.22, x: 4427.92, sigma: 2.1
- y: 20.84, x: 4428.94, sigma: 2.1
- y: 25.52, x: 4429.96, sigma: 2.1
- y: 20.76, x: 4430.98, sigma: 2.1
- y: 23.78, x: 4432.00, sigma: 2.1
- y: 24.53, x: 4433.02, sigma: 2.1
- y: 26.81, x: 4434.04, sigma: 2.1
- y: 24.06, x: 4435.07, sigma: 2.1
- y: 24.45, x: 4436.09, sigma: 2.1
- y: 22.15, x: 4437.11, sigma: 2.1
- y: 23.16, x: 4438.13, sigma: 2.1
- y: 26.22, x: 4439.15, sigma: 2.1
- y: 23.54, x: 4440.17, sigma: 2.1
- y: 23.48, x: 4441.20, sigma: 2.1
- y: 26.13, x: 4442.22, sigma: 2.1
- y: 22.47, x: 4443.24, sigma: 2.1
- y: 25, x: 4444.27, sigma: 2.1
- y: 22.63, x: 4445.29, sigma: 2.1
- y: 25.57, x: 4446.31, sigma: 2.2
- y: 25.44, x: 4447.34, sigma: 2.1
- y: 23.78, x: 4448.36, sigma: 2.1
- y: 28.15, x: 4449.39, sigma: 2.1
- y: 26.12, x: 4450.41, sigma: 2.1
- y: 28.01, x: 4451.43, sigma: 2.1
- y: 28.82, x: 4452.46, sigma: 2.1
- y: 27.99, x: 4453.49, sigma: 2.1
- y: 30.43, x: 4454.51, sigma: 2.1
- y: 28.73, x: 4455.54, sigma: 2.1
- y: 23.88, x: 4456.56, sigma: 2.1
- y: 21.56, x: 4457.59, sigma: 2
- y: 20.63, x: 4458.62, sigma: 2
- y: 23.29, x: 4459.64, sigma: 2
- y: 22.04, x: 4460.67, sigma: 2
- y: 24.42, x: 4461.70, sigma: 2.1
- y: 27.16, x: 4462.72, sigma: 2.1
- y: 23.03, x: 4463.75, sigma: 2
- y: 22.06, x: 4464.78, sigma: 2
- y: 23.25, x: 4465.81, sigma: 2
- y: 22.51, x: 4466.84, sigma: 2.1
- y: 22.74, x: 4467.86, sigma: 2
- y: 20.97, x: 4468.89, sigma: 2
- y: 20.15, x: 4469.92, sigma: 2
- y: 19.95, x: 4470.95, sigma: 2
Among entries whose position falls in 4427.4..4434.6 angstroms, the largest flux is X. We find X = 26.81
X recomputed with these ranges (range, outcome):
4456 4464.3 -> 27.16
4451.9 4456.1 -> 30.43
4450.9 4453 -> 28.82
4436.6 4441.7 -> 26.22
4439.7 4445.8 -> 26.13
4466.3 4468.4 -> 22.74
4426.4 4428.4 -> 23.22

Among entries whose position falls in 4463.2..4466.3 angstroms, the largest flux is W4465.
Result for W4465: 23.25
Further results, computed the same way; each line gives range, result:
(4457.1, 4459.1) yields 21.56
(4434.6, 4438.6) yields 24.45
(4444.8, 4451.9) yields 28.15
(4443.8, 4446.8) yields 25.57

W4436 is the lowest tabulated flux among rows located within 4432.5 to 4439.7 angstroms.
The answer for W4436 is 22.15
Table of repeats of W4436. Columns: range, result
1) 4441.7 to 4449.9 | 22.47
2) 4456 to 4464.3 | 20.63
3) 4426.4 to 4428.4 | 20.98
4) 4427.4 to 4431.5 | 20.76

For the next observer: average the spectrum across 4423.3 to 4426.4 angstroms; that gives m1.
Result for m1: 22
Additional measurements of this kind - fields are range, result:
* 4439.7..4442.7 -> 24.3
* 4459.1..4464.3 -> 24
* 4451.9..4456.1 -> 28.9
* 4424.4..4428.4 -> 22.3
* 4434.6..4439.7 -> 24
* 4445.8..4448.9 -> 24.9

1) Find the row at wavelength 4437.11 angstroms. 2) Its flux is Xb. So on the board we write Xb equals 22.15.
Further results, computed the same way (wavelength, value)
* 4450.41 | 26.12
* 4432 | 23.78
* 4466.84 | 22.51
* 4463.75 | 23.03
